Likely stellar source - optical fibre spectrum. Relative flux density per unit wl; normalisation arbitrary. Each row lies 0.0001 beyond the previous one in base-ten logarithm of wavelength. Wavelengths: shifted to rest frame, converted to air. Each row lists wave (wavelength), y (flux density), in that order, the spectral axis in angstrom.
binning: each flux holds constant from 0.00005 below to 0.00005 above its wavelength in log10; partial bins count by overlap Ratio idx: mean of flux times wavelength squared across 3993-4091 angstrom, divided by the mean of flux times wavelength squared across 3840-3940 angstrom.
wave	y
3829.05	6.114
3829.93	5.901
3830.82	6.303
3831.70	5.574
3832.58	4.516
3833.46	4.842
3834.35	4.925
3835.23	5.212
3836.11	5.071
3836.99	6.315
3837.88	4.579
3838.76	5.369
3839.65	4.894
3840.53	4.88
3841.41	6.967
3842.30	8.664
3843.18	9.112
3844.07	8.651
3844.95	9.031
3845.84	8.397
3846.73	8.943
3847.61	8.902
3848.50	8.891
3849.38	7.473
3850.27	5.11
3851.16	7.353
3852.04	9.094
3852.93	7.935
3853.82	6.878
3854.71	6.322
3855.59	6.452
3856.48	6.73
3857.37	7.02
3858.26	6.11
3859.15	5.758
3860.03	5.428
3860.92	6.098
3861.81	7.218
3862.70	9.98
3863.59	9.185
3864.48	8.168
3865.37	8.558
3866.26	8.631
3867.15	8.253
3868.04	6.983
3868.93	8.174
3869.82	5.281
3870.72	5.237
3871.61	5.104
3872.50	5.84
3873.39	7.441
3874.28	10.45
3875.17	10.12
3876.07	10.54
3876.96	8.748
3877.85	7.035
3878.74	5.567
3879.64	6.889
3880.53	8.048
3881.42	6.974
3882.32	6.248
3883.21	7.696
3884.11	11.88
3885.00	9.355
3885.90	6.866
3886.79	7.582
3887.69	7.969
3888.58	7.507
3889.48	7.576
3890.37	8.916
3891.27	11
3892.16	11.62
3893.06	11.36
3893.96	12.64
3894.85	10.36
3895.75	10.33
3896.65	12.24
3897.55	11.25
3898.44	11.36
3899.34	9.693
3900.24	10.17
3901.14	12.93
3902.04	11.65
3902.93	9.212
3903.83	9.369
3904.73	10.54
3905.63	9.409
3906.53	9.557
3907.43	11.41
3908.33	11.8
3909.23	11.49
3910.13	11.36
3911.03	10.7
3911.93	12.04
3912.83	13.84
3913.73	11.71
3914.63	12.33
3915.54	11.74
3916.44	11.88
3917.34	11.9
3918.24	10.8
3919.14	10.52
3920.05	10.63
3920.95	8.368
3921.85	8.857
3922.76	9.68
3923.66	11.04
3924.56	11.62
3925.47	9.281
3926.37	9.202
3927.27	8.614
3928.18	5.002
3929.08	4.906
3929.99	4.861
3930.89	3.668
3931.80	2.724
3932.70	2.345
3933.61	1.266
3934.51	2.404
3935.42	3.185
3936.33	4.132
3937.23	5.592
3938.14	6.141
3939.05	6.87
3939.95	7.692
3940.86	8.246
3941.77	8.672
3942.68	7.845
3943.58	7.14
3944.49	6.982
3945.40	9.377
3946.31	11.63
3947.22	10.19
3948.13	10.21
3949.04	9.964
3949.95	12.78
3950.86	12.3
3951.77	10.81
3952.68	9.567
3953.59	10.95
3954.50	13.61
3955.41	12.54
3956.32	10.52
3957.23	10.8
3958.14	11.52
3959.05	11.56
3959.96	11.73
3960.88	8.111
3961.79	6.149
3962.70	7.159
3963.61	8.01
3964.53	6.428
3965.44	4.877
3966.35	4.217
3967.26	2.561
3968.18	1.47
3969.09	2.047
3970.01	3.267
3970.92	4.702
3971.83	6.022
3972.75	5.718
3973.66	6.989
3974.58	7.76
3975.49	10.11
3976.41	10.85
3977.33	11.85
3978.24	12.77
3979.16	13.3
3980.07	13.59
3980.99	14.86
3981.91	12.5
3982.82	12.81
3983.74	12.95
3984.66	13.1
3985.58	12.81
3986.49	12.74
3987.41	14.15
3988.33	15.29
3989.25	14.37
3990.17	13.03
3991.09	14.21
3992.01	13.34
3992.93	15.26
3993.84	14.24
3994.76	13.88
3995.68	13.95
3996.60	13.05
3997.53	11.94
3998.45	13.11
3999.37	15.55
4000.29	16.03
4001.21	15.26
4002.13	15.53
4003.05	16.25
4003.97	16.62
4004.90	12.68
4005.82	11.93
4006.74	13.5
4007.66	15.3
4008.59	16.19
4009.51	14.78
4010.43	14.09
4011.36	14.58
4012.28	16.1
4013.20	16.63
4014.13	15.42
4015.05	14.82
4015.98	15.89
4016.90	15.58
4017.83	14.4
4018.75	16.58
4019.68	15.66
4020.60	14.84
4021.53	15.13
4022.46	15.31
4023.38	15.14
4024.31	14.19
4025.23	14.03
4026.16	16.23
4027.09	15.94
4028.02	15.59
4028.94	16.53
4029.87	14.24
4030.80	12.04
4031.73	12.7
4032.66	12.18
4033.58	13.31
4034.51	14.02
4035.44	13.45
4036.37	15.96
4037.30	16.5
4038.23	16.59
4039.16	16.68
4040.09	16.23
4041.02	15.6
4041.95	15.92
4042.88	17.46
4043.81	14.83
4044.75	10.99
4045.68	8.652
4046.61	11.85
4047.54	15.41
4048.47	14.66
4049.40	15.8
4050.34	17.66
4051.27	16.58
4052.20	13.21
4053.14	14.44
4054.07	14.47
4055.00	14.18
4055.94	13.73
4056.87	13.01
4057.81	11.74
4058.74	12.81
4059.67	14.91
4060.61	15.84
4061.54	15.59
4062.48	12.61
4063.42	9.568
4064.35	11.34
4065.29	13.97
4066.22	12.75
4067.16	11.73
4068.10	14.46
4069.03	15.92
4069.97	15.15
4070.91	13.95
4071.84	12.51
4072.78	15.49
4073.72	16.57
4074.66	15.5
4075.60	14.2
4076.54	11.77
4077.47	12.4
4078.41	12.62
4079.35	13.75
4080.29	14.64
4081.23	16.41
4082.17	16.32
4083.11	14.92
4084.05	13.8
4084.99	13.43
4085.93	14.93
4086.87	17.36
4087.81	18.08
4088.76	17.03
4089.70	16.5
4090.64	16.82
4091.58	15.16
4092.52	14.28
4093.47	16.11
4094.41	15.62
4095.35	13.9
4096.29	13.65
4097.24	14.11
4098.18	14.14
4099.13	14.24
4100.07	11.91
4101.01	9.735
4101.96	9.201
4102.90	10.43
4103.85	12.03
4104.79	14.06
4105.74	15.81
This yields 1.87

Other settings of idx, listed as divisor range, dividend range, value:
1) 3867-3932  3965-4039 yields 1.48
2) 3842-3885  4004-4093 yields 2.08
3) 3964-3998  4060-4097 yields 1.46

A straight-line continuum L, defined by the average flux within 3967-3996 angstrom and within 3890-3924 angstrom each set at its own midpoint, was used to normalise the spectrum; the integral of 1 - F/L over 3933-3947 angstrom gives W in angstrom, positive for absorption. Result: 5.7 angstrom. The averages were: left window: 10.9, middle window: 6.5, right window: 10.9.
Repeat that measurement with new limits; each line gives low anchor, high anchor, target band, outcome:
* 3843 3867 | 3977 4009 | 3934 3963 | 7.4 angstrom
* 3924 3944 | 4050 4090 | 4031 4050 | -2.9 angstrom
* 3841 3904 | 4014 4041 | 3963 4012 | 6.6 angstrom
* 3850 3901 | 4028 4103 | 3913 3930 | -0.2 angstrom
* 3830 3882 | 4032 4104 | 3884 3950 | -0.6 angstrom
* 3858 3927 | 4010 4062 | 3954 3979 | 8.5 angstrom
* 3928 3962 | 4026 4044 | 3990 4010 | -3.3 angstrom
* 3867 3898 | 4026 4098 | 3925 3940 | 7.5 angstrom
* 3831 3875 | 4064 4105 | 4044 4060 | -0.8 angstrom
